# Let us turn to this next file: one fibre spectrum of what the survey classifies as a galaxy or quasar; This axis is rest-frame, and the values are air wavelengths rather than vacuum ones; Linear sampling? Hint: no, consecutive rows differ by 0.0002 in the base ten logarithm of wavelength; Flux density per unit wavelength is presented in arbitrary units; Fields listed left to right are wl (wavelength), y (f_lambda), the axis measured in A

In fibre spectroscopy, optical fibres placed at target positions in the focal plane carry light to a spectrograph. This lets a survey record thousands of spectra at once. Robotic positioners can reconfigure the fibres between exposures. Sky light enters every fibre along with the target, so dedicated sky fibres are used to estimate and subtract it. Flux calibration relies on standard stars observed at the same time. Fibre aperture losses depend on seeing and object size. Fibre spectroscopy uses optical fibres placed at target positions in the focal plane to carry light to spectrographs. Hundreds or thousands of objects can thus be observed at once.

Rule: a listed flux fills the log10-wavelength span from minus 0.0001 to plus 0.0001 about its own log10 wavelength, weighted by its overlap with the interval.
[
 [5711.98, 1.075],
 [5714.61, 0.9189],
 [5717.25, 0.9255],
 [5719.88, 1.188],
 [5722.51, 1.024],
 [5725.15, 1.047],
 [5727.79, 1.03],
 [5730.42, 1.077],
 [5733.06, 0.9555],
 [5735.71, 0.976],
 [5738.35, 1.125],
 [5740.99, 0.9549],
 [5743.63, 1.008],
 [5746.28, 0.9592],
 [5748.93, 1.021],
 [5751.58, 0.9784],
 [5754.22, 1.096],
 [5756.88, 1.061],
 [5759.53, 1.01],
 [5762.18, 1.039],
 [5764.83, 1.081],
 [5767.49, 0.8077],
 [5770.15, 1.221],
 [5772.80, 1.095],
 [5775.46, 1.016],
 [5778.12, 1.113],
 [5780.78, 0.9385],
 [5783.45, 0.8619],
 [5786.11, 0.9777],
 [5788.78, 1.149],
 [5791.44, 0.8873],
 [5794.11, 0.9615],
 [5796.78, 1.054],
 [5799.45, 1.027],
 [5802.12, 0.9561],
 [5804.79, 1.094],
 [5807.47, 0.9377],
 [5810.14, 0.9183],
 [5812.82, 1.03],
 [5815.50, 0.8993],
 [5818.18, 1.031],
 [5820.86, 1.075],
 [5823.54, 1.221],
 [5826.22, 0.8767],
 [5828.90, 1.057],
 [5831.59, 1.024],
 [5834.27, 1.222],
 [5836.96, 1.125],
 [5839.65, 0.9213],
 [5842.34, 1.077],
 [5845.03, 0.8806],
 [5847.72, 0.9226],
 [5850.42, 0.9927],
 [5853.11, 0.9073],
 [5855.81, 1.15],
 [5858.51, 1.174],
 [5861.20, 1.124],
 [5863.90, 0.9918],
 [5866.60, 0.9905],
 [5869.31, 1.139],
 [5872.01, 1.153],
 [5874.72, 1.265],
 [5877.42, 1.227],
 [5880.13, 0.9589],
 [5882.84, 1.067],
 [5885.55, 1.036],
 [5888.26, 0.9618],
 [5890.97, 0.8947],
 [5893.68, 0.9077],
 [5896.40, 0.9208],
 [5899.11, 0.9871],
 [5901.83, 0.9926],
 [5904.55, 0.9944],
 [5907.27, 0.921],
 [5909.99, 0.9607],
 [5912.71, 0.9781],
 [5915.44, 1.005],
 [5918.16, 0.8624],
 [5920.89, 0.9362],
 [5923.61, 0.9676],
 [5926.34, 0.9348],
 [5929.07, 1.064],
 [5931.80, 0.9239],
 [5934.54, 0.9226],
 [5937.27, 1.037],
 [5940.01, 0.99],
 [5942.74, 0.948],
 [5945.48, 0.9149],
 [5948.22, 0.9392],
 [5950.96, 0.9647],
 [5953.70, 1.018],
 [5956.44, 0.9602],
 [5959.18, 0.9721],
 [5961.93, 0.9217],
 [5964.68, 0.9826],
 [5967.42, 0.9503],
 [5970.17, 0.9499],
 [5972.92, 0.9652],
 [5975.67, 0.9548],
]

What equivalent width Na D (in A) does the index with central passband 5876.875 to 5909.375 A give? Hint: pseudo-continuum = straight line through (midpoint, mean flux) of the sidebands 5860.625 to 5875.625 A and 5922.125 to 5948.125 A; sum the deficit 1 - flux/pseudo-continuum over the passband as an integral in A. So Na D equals 2.2 A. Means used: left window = 1.1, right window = 0.965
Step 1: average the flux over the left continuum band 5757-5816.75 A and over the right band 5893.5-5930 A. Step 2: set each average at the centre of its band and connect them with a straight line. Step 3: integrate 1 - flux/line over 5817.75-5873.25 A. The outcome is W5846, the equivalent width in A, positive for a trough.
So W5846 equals -3.8 A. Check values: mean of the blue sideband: 1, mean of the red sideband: 0.96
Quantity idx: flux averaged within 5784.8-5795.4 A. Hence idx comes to 0.994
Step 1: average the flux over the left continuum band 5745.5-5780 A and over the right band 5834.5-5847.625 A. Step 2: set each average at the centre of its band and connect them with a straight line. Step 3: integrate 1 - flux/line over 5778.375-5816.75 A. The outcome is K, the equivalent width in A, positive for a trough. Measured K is 1.7 A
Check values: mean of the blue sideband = 1.04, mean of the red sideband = 1.01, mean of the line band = 0.982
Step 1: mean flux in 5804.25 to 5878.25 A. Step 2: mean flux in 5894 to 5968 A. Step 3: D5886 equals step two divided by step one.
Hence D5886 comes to 0.92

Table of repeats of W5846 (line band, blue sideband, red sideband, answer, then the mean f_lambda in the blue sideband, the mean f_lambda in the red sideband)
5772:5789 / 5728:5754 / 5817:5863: 0.2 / 1.01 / 1.05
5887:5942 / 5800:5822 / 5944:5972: 0.6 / 0.993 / 0.957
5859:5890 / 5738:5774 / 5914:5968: -3.1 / 1.03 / 0.961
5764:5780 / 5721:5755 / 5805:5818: -0.9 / 1.02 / 0.966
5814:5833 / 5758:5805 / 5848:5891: 0.2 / 1.01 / 1.07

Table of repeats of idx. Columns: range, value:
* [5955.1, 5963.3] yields 0.951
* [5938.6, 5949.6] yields 0.948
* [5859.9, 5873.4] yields 1.08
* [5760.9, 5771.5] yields 1.04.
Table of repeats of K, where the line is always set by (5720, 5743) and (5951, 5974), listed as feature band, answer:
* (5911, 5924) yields 0.39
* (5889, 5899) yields 0.65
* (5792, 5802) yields 0.16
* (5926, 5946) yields 0.04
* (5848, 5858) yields -0.23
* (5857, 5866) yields -0.85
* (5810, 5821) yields 0.20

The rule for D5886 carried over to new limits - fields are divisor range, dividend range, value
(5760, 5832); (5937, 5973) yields 0.95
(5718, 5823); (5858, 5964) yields 0.98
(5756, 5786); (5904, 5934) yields 0.94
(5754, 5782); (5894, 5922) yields 0.92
